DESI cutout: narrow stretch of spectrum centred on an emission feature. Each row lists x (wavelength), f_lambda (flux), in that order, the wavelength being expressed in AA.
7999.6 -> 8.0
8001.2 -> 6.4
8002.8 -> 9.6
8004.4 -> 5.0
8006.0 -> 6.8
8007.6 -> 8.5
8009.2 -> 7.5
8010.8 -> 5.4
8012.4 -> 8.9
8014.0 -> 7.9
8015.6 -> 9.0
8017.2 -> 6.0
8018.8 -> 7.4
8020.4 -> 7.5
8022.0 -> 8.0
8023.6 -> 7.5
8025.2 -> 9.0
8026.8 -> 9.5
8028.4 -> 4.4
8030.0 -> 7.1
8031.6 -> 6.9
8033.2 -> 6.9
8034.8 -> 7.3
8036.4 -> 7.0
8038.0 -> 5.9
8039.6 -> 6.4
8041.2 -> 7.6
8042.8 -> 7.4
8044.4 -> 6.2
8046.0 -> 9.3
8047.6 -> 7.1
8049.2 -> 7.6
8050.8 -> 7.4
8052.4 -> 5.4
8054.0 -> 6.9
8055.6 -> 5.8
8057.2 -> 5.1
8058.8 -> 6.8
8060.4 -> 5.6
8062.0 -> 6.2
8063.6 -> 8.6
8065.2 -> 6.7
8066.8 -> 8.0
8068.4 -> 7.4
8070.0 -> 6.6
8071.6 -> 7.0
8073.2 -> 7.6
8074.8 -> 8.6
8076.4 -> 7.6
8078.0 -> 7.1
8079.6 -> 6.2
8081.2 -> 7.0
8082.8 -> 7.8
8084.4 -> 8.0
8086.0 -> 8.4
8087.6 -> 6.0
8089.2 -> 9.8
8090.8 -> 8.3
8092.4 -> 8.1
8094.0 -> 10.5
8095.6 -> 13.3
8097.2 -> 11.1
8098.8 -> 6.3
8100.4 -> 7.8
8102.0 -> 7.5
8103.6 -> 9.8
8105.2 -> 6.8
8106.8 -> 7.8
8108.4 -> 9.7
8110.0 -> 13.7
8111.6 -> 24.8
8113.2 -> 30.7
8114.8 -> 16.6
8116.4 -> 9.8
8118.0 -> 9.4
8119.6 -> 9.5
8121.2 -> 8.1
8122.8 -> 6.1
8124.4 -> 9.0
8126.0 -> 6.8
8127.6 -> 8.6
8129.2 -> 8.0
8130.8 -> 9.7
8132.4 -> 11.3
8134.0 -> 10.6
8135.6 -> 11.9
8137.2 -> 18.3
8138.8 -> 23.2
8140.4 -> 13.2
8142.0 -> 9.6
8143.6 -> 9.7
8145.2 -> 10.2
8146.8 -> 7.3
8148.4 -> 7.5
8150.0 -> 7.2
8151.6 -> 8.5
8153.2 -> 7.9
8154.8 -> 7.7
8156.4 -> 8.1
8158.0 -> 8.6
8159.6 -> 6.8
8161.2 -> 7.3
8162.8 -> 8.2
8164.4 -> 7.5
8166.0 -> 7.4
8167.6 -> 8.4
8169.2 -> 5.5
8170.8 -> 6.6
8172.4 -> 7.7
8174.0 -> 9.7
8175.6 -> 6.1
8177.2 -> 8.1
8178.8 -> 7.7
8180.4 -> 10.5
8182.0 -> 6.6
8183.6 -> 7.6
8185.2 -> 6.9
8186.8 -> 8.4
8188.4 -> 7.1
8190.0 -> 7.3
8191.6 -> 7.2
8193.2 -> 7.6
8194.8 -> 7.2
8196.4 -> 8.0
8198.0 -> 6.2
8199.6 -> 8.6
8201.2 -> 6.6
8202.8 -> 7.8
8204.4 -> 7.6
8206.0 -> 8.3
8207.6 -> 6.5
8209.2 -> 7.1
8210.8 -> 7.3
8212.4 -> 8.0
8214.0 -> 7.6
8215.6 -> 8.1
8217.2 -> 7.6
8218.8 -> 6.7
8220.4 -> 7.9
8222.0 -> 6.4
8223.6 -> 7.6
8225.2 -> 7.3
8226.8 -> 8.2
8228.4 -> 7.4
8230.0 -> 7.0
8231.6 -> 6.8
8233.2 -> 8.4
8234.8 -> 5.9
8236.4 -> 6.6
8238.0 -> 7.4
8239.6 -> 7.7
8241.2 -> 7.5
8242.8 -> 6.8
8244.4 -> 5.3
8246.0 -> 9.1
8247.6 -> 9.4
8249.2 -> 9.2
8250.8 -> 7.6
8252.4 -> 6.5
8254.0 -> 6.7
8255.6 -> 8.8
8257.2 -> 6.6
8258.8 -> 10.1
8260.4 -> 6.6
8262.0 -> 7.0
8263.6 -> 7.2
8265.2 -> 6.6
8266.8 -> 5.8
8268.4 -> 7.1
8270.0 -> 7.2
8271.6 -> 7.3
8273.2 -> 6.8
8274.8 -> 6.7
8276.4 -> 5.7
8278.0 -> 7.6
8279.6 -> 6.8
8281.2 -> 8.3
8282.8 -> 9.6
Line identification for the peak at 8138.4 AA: [N II]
